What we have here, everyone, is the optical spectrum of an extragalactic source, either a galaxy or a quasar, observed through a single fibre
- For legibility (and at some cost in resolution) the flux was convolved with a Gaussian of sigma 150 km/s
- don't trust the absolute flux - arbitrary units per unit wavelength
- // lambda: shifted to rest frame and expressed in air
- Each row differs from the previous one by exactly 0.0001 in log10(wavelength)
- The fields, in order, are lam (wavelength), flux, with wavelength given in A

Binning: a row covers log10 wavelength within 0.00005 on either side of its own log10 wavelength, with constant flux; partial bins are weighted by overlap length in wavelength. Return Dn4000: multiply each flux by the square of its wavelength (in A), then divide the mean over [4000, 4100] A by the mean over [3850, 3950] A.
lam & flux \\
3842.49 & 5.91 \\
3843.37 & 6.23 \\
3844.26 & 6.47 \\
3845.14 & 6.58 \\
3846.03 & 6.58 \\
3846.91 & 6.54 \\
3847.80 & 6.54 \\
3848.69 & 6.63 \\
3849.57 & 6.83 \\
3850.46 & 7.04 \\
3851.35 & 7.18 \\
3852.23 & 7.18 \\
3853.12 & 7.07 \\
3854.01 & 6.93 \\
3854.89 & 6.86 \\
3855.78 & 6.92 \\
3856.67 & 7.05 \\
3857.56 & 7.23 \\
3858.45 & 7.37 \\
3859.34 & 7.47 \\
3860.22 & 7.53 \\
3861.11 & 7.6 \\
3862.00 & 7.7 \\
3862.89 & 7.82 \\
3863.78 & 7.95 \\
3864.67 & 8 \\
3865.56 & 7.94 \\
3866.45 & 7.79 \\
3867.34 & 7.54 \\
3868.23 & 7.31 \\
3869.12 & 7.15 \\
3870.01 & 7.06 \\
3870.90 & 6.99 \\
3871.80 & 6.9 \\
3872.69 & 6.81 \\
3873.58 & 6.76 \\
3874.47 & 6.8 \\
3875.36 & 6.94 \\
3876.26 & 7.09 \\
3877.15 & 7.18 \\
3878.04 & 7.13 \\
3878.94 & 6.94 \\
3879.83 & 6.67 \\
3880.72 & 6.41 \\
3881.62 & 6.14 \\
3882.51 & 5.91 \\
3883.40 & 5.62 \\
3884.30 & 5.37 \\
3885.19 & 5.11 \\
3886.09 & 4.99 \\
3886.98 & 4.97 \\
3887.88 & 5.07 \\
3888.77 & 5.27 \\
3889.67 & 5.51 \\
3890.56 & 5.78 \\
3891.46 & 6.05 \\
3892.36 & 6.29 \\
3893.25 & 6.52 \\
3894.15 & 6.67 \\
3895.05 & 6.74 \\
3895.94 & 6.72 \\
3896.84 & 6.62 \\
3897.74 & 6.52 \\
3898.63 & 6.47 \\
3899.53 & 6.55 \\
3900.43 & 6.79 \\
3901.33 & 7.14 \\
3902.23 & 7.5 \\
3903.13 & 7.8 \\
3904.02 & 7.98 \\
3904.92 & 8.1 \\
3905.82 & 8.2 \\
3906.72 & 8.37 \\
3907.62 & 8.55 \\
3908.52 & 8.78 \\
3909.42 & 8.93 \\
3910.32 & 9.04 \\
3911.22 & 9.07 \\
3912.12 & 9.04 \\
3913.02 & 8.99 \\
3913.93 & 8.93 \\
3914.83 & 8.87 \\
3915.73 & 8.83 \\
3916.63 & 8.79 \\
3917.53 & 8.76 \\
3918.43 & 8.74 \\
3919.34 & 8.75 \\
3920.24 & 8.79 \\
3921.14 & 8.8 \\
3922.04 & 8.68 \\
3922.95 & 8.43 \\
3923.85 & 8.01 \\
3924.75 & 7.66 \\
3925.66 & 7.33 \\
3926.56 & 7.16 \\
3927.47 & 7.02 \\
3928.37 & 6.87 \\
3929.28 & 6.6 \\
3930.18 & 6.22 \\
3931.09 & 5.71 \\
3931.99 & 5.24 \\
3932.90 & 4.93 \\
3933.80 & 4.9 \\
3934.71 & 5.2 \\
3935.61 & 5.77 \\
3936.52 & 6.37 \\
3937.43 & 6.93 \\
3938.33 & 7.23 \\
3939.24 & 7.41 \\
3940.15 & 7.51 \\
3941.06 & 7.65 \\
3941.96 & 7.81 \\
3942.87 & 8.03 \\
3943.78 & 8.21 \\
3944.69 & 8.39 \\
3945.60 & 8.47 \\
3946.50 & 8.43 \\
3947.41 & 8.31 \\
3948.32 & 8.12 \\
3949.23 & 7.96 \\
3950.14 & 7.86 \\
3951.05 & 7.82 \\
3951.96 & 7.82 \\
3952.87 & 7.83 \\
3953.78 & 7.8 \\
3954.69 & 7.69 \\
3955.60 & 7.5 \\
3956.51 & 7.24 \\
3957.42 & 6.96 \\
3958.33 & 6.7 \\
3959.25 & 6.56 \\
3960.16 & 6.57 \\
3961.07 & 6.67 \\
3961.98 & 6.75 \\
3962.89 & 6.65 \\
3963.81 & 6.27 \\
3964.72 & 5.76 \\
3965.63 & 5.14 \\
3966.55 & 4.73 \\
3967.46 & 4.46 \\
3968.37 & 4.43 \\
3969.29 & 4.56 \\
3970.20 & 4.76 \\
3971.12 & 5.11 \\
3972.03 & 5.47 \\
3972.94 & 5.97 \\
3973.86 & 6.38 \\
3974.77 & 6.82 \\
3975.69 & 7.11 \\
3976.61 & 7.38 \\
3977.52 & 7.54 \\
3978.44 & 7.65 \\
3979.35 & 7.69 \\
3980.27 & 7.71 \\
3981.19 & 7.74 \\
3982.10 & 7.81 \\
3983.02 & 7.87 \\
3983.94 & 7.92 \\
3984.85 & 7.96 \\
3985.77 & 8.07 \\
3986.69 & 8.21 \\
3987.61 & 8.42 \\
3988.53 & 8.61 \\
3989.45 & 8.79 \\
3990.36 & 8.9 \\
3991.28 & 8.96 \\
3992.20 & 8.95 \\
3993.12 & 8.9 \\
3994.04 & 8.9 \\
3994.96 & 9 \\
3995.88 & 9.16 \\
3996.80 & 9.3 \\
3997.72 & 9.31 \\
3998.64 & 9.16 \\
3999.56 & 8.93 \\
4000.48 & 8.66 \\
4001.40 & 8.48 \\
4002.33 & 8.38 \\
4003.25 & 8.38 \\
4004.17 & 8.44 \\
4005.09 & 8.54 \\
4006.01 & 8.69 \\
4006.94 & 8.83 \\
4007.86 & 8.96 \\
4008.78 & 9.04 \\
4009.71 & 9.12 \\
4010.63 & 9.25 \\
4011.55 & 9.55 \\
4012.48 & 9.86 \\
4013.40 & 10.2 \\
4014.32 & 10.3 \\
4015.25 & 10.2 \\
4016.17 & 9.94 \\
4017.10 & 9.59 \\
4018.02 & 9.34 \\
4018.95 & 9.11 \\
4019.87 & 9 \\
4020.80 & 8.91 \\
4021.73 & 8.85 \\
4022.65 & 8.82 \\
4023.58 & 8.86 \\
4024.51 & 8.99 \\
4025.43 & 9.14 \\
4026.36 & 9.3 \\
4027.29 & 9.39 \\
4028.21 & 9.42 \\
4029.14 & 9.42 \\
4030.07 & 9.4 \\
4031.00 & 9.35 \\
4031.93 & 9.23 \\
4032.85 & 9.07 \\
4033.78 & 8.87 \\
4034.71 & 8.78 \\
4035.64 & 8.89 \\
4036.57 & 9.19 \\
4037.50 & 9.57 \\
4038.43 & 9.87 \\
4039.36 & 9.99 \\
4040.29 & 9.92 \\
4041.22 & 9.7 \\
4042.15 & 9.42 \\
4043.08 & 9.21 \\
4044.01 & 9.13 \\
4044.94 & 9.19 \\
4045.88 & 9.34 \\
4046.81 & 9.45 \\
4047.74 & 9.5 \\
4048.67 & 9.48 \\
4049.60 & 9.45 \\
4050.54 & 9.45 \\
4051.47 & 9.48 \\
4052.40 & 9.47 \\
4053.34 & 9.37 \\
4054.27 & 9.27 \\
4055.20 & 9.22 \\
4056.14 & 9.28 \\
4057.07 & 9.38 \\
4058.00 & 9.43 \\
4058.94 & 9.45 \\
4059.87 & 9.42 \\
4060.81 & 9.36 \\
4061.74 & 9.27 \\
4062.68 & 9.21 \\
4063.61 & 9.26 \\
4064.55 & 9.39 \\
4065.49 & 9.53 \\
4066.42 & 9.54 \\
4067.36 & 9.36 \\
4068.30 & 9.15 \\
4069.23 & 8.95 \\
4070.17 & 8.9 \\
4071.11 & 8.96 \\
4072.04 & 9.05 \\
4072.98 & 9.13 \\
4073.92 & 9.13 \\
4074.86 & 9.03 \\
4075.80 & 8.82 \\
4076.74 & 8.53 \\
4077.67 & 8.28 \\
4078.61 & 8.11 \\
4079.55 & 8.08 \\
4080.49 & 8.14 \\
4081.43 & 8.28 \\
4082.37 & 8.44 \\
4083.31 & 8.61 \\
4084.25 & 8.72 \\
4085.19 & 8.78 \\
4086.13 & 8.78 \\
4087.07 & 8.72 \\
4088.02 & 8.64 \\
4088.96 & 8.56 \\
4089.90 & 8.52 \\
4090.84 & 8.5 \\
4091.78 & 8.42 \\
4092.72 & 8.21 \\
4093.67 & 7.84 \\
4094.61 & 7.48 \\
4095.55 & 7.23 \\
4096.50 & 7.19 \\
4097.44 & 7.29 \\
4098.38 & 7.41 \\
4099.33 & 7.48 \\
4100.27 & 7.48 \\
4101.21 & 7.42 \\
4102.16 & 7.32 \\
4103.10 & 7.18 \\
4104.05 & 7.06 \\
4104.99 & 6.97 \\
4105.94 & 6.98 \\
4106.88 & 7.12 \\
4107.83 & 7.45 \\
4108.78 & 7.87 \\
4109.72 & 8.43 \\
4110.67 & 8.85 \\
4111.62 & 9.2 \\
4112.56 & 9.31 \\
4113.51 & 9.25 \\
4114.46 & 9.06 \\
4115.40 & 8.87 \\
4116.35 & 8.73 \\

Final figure 1.34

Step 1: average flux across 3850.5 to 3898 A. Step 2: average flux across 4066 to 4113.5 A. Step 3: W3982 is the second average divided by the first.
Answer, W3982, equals 1.23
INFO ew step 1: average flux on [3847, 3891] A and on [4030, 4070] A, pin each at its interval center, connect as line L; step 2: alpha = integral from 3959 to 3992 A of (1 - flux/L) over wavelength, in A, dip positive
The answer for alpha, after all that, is 5.6 A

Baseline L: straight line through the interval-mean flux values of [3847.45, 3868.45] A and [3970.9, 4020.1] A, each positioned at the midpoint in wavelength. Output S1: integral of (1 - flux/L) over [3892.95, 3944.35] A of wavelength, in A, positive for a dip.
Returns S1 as 1.9 A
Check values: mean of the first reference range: 7.32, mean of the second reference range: 8.49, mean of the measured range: 7.53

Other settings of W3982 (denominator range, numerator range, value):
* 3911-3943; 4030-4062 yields 1.25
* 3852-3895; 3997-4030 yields 1.36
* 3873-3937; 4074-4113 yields 1.14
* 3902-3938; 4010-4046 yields 1.21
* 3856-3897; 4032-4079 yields 1.38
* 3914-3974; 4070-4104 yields 1.17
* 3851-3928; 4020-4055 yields 1.27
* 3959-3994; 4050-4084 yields 1.29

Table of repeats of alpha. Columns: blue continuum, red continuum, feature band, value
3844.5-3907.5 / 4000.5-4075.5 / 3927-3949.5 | 2.25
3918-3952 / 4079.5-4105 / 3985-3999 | -2.24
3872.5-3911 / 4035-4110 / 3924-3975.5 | 4.64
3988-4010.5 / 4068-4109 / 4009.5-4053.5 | -4.04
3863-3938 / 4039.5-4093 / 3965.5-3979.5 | 3.58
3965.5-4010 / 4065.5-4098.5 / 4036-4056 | -3.00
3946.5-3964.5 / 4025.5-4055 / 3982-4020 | -2.31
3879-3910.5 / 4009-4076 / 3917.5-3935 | 0.19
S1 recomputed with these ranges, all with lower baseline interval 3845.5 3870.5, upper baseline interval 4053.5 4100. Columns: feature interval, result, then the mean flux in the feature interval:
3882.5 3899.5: 3.5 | 5.92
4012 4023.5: -1.7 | 9.48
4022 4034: -1.2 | 9.18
